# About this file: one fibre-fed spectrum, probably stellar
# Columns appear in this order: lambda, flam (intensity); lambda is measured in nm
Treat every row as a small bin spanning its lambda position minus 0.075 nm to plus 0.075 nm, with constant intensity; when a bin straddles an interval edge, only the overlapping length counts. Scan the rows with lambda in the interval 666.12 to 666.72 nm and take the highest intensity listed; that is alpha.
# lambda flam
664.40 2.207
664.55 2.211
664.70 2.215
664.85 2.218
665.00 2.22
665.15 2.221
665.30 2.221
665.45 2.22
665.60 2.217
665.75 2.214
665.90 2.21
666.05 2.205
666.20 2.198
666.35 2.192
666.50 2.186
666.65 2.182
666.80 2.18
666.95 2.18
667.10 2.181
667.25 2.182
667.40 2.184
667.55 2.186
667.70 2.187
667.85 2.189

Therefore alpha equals 2.198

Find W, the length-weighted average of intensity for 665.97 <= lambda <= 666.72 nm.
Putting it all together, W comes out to 2.19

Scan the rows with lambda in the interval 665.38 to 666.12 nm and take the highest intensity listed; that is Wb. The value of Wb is 2.22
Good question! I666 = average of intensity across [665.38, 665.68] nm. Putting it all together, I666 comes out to 2.22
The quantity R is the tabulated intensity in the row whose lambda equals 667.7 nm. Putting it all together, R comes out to 2.187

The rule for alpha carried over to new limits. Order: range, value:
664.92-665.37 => 2.221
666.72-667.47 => 2.184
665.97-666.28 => 2.205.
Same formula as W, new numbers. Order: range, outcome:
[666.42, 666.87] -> 2.18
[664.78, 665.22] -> 2.22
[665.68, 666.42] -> 2.2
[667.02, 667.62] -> 2.18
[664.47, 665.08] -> 2.22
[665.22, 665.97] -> 2.22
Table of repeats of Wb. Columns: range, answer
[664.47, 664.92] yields 2.218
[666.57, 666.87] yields 2.182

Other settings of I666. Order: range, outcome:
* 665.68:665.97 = 2.21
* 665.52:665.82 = 2.22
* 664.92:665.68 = 2.22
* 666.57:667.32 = 2.18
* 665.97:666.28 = 2.2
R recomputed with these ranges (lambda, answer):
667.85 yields 2.189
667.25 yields 2.182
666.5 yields 2.186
